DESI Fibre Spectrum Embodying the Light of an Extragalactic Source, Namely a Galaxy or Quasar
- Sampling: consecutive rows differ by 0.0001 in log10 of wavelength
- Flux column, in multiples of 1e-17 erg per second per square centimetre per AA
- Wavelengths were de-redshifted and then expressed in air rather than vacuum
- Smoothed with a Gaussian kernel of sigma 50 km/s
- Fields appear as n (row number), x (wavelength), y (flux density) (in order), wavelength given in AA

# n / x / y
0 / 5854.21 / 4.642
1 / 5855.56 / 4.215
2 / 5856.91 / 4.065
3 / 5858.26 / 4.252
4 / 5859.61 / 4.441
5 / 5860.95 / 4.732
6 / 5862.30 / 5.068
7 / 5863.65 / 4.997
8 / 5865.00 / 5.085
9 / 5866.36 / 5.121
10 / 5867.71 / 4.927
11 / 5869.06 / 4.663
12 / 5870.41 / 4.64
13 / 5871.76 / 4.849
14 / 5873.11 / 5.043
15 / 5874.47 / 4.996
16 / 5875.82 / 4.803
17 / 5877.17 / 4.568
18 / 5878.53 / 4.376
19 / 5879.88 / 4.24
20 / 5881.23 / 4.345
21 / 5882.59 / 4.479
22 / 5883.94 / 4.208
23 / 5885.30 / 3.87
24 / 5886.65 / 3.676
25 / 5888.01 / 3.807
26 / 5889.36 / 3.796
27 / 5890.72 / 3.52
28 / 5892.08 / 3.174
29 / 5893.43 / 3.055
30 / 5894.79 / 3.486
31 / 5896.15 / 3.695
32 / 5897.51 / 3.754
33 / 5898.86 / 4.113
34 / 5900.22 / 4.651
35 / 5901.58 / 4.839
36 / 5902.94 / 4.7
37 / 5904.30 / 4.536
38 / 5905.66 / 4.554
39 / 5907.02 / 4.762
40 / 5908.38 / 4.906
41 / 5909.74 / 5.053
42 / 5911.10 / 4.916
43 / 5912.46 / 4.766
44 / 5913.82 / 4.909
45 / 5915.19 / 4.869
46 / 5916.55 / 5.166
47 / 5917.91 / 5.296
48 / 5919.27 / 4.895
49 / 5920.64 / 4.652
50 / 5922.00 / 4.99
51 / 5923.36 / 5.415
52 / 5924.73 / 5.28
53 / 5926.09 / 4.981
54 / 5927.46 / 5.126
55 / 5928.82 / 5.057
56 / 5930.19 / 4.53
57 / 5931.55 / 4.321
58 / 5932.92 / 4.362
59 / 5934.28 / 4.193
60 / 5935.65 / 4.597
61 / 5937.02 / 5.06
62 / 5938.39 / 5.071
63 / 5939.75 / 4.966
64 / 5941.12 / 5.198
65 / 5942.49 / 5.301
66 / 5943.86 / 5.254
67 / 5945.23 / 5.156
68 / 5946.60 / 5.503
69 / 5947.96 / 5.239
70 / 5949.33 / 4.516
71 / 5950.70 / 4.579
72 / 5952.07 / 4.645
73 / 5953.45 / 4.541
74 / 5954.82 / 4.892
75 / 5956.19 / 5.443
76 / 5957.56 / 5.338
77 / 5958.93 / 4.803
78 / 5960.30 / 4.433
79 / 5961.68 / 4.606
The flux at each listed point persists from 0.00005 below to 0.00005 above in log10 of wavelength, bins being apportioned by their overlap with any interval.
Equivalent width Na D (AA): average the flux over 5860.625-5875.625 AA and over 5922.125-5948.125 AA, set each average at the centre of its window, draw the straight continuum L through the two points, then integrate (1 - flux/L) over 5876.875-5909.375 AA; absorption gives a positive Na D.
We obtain 5.3 AA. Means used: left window 4.92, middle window 4.13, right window 4.98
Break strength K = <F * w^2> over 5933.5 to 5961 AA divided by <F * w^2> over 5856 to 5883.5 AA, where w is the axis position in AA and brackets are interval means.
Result 1.1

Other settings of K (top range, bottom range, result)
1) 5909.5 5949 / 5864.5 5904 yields 1.18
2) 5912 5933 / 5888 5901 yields 1.34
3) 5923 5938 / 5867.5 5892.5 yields 1.13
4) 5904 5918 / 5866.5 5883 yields 1.06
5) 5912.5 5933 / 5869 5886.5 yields 1.11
